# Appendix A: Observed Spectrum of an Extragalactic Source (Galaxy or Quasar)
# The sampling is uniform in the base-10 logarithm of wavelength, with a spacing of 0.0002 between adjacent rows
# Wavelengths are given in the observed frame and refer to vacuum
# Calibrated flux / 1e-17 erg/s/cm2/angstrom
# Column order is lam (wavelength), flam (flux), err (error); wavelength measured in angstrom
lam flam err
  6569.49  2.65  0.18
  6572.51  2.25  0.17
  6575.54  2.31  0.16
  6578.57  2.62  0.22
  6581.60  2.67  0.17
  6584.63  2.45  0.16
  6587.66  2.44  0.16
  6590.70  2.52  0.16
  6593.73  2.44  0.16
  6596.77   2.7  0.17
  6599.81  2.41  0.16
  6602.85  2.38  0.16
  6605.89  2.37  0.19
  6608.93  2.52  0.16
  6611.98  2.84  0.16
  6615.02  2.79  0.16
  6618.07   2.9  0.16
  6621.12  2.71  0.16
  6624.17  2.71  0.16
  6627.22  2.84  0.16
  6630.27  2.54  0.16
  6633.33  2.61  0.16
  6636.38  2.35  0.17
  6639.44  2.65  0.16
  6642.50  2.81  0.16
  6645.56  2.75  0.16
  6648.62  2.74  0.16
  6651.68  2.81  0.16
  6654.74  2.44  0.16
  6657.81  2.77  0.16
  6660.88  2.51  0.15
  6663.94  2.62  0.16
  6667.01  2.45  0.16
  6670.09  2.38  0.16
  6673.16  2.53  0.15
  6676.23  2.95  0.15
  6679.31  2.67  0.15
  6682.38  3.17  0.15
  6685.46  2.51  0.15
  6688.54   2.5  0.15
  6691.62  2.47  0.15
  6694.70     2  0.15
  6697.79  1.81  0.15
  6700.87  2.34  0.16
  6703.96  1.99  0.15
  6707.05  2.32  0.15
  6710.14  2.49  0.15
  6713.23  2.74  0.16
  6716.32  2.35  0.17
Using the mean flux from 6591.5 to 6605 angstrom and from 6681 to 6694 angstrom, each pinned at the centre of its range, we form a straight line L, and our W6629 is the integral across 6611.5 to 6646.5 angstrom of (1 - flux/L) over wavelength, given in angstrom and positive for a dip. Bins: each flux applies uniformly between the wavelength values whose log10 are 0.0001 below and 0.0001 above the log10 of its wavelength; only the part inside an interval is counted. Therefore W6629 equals -2.47 angstrom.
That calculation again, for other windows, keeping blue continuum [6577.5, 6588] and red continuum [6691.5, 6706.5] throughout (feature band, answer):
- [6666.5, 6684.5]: -4.2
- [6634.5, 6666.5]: -4.9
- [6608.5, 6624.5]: -2.2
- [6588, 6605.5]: 0.2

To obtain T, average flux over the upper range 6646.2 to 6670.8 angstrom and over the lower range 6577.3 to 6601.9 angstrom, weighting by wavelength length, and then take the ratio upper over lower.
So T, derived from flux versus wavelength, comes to 1.03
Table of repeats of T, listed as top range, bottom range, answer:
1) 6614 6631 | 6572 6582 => 1.12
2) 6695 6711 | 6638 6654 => 0.79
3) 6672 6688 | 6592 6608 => 1.12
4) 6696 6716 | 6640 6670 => 0.86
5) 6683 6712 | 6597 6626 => 0.88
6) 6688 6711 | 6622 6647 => 0.84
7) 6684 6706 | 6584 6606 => 0.90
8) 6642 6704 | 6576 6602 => 1.01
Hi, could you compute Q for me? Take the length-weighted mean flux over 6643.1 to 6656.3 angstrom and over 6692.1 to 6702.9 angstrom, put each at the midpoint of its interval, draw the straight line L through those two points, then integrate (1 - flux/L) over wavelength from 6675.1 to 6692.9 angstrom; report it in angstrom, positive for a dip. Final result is -3.52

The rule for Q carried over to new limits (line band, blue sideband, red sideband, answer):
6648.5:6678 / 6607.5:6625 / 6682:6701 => -1.32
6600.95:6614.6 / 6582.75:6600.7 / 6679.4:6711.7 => -0.36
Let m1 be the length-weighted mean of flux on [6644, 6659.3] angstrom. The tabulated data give 2.7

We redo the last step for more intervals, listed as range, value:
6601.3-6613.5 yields 2.53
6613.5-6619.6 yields 2.84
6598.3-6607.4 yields 2.39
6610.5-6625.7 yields 2.79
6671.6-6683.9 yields 2.83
